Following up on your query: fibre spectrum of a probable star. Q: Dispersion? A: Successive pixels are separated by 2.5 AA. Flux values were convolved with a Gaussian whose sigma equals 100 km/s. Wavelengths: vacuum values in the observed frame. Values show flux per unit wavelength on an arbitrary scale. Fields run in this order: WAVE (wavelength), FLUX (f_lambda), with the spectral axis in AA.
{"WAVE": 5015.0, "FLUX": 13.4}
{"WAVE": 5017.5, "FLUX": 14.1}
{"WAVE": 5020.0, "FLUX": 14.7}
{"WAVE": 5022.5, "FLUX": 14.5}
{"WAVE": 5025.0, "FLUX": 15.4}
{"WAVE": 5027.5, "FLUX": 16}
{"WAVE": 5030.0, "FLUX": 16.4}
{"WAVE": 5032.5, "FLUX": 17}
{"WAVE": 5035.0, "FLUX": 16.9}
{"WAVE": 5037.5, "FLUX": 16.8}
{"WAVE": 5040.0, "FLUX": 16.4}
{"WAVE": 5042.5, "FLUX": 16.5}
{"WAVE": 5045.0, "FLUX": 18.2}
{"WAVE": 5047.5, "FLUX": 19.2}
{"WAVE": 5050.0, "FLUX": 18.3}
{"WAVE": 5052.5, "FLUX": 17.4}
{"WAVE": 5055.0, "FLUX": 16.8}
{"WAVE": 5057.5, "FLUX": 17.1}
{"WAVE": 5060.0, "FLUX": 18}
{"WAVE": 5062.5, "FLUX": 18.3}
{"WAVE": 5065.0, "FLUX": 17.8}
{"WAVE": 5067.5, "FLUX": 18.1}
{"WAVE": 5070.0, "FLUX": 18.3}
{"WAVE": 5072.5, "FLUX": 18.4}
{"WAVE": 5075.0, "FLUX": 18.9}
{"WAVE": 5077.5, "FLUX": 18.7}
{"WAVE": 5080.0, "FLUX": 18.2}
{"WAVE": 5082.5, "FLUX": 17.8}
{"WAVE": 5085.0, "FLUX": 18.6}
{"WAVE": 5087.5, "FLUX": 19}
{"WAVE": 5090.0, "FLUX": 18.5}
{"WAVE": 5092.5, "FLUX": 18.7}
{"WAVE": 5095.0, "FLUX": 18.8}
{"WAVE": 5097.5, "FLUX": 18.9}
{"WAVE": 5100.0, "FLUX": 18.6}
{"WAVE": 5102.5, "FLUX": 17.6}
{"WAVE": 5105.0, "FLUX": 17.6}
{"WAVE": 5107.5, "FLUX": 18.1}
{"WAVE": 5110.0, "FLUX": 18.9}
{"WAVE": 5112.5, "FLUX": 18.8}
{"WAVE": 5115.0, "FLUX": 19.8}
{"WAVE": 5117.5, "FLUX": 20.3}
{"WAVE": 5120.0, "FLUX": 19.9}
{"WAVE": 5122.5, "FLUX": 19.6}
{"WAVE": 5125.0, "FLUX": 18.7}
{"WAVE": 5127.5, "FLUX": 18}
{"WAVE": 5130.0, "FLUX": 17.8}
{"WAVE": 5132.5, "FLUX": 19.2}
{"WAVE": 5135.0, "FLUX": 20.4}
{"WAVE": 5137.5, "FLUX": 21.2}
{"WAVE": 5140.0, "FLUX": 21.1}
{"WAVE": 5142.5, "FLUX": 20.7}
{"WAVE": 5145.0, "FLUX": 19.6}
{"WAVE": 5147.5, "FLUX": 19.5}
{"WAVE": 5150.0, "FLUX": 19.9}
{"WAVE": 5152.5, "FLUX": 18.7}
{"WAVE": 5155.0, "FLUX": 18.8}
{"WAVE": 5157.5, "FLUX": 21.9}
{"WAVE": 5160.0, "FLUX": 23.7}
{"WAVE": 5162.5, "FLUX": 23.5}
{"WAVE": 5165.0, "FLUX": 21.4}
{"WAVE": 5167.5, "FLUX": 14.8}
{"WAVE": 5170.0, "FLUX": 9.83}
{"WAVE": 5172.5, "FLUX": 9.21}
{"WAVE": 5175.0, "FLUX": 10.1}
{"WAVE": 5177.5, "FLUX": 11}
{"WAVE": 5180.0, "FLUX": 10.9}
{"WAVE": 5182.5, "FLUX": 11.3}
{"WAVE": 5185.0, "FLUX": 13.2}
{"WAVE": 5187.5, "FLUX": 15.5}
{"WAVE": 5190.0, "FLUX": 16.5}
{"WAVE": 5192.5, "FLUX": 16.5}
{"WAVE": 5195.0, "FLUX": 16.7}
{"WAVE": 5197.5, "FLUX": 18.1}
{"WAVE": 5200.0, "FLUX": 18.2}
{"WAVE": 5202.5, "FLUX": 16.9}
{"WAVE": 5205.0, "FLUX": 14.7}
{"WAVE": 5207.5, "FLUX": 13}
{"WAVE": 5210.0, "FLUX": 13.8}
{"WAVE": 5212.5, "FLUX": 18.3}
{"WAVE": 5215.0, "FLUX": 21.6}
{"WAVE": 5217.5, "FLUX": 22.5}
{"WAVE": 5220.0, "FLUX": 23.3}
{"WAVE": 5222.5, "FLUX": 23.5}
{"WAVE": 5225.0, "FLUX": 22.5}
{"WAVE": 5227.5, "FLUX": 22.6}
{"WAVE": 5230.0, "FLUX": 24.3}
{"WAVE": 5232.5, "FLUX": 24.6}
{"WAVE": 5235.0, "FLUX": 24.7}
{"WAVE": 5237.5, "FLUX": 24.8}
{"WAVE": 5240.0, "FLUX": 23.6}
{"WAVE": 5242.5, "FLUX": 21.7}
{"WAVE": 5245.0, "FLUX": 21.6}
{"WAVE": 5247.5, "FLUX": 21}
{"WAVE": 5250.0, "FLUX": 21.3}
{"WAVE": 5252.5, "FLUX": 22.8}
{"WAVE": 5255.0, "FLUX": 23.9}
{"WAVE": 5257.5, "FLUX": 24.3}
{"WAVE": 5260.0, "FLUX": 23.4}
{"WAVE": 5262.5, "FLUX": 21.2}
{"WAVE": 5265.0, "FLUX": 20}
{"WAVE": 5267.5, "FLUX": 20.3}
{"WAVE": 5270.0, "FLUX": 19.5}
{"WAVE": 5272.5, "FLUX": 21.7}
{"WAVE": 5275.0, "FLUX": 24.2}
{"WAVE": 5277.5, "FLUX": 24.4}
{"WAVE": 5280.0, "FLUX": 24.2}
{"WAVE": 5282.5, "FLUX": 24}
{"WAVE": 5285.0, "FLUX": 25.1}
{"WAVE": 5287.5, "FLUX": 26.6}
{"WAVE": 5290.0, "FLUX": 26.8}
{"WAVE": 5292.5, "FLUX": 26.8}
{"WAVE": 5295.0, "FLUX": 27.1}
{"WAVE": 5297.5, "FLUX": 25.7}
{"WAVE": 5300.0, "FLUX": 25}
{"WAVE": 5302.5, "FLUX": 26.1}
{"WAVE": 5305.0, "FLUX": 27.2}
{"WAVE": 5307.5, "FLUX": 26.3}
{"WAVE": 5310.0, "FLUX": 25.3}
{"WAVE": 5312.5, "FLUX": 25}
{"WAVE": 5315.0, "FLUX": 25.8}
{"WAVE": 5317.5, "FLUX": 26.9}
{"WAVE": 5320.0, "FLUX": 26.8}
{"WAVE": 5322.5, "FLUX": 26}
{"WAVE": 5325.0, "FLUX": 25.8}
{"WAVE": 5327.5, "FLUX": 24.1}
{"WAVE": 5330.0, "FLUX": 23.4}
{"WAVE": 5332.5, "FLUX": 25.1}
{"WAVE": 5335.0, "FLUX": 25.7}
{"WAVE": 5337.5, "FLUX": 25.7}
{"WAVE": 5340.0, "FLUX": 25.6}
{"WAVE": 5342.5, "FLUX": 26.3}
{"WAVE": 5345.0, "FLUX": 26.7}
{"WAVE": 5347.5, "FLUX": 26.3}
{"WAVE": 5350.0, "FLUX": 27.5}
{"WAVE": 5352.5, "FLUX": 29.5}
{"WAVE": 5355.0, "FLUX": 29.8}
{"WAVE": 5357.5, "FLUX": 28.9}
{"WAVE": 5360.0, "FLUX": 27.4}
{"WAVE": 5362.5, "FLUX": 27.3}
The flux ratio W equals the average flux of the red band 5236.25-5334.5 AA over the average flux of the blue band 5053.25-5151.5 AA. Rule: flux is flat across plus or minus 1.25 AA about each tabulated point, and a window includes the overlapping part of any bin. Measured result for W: 1.29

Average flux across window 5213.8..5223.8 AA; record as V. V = 22.7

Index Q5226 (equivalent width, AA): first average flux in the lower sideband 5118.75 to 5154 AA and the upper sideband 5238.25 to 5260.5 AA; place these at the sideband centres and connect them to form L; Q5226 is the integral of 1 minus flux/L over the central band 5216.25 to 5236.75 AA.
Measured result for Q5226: -1.4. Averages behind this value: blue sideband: 19.6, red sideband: 22.6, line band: 23.5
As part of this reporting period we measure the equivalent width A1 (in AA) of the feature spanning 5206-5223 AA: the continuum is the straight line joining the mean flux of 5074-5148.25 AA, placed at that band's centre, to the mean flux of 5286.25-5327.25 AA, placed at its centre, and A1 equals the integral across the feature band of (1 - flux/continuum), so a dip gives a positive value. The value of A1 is 2.7 AA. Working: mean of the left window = 19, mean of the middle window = 19.2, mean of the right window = 26.1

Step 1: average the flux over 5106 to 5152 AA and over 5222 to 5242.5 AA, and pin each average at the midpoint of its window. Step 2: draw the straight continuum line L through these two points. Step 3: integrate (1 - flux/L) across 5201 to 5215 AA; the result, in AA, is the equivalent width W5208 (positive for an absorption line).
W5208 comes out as 4.18 AA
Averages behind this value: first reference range 19.5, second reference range 23.7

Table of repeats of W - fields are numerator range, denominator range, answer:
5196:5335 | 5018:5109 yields 1.31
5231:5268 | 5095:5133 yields 1.21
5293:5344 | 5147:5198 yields 1.59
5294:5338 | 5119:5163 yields 1.28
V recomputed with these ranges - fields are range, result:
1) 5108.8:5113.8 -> 18.9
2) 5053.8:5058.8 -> 17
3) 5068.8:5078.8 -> 18.6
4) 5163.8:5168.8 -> 18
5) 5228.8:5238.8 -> 24.6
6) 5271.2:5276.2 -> 22.9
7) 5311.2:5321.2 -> 26.1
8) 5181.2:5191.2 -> 14.1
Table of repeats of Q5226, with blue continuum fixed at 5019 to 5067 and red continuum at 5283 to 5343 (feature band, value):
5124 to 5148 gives 0.5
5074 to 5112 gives 0.3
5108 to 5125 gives 0.0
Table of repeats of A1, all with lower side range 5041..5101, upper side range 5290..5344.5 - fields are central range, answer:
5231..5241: -0.5 AA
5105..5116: 0.4 AA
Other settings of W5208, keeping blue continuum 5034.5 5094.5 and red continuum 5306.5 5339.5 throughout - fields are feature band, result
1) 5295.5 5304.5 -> -0.36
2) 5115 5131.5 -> 0.48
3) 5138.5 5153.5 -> 0.29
